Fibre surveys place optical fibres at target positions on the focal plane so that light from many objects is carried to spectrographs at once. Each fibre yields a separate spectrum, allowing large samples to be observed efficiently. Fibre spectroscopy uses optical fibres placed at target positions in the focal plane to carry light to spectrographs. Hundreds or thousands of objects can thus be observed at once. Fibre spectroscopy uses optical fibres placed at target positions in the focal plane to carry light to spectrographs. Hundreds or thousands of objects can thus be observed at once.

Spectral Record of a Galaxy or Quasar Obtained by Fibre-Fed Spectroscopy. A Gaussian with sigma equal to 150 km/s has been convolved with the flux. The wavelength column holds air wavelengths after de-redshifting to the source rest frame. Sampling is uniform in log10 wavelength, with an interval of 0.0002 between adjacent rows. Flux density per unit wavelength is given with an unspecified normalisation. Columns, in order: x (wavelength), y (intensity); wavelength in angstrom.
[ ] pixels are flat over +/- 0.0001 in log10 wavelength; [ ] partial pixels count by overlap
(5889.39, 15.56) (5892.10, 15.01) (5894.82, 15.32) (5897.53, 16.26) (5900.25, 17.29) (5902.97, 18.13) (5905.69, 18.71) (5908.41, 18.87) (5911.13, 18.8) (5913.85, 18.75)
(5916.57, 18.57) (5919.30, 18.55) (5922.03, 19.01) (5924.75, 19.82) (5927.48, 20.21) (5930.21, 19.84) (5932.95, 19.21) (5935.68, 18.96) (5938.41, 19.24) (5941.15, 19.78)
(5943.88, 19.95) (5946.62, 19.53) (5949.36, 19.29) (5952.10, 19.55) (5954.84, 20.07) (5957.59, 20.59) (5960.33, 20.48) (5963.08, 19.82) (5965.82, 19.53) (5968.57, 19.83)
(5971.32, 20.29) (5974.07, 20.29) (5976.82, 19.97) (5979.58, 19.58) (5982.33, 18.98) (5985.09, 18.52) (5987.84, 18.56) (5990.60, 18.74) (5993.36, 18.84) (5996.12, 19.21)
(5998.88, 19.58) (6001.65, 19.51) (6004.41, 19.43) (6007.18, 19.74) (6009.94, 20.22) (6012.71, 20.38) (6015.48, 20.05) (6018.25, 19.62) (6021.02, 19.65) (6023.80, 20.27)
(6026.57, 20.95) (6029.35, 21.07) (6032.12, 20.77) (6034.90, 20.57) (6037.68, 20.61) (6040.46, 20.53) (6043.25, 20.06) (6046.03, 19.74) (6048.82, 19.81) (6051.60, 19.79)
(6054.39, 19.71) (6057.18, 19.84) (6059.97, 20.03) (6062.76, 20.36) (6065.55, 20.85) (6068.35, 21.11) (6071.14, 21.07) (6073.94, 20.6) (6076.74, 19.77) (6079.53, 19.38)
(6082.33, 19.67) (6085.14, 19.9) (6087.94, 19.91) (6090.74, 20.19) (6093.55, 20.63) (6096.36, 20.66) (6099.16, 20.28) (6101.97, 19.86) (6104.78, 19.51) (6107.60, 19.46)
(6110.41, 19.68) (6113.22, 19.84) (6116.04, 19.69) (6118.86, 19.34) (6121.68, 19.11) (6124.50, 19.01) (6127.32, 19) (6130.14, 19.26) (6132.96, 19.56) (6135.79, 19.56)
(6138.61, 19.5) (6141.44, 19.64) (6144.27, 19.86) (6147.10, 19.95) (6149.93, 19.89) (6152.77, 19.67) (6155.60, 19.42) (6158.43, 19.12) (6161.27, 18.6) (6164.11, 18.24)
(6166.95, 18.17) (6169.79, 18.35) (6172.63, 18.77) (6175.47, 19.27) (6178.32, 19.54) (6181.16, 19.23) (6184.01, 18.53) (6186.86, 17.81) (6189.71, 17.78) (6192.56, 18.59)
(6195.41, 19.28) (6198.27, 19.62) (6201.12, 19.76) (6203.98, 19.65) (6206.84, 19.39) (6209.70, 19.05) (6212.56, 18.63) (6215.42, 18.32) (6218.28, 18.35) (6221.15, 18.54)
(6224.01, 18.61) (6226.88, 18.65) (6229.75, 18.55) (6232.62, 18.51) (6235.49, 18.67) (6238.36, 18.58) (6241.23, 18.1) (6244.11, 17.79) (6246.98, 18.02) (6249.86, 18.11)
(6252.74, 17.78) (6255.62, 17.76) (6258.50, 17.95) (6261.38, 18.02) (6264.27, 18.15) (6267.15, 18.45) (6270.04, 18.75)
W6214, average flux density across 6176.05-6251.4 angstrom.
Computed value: 18.7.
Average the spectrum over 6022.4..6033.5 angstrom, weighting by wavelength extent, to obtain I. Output 20.8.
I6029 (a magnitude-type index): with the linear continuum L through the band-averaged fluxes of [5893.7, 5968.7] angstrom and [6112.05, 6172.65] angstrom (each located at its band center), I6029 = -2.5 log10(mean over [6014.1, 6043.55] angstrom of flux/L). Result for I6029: -0.067 mag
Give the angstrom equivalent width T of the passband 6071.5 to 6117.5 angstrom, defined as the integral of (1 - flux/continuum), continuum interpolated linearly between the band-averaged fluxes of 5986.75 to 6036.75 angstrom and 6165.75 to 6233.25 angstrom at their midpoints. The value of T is -1.4 angstrom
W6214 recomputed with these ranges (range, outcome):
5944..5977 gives 19.9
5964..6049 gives 19.8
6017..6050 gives 20.3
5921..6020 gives 19.6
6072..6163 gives 19.7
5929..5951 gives 19.5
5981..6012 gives 19.2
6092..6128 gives 19.7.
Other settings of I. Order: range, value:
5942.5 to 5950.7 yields 19.6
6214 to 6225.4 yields 18.5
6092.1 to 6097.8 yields 20.6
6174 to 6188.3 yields 18.9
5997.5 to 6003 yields 19.5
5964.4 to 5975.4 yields 20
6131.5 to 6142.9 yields 19.6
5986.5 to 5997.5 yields 18.8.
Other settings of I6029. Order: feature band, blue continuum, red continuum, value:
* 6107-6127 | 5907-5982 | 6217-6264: -0.04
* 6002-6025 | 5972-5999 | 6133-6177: -0.04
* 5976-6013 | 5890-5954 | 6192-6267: -0.04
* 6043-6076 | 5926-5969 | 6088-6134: -0.03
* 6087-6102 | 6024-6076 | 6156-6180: -0.03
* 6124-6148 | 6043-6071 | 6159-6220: -0.01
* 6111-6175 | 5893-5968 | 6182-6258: -0.03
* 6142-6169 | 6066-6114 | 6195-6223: 0.02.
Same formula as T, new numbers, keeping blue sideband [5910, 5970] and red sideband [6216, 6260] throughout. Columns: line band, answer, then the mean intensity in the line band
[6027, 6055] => -1.8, 20.3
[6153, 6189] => -0.4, 18.8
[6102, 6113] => -0.5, 19.6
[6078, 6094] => -0.8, 19.9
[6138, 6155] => -1.0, 19.7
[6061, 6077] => -1.4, 20.7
